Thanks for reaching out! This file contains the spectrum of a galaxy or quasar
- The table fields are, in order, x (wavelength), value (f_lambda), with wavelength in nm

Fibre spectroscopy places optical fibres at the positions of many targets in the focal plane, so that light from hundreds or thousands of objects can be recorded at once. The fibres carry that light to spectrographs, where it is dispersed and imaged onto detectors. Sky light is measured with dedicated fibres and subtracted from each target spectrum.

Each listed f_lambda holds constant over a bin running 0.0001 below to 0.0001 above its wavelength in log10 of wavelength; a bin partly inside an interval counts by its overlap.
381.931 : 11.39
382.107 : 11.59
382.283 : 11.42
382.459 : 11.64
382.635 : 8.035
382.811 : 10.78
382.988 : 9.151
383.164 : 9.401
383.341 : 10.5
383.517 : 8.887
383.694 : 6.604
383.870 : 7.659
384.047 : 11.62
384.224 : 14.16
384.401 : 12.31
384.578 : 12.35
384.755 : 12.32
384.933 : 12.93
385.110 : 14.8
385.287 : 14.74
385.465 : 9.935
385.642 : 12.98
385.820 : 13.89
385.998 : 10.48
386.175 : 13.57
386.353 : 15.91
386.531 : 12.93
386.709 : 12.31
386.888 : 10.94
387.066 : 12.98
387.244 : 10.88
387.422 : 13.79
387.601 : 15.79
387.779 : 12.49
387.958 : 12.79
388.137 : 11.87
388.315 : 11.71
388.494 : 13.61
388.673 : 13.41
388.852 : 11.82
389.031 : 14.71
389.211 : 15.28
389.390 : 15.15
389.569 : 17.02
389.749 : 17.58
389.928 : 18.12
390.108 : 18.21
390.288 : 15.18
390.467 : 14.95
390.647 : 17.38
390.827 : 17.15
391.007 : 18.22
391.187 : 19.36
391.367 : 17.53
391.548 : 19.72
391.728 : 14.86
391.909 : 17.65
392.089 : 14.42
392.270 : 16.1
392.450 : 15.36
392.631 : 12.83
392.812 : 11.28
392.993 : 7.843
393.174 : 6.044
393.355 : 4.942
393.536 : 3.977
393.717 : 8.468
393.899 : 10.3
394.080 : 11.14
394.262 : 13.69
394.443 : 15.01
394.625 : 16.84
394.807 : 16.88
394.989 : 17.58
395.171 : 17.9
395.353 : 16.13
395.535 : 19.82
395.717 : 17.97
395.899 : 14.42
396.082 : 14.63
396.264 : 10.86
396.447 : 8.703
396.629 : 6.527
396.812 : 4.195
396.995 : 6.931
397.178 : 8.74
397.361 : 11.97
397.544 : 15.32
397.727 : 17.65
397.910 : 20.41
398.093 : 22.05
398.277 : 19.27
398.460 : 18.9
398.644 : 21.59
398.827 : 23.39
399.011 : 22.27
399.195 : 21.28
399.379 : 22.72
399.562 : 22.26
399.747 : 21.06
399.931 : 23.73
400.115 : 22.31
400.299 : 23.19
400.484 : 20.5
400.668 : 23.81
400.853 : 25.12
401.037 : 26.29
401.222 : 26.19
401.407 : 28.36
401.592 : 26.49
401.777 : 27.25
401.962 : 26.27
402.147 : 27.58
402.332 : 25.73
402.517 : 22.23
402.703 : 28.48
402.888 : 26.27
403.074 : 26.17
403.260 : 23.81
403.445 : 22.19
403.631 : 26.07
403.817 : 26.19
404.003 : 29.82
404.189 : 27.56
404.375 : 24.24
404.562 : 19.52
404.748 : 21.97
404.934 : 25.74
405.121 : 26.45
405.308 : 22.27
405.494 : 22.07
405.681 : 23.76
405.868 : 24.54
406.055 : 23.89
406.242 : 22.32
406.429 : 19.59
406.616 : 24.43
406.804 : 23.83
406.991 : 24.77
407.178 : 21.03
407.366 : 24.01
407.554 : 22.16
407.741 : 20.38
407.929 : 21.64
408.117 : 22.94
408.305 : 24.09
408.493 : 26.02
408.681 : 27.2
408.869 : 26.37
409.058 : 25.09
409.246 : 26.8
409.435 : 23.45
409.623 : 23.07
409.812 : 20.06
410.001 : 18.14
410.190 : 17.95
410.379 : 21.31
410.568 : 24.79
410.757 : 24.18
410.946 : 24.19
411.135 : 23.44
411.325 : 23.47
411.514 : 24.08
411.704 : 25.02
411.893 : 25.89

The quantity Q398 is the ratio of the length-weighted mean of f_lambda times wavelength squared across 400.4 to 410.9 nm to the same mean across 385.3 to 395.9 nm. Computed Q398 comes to 1.85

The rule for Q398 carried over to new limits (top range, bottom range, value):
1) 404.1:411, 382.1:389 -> 2.17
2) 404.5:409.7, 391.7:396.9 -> 1.99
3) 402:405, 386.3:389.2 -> 2.10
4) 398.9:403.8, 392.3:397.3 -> 2.14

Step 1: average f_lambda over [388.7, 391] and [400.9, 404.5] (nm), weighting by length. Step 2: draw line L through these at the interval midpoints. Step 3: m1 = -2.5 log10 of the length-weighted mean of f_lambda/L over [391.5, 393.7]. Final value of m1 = 0.46 mag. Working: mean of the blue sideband 16.1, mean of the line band 11.8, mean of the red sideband 26.1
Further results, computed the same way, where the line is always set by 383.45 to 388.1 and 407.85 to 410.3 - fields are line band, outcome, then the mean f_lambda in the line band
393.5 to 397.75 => 0.31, 12.8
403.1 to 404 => -0.21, 25.2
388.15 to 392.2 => -0.11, 16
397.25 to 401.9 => -0.17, 22.1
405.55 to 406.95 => -0.06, 23.2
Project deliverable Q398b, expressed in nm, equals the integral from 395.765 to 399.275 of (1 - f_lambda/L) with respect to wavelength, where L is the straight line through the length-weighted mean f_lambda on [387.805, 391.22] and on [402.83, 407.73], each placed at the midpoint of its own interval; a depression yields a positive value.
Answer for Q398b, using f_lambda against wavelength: 0.82 nm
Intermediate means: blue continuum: 15.3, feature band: 15.2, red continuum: 23.9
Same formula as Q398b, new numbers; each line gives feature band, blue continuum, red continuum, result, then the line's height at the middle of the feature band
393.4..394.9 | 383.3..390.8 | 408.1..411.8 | 0.428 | 16.5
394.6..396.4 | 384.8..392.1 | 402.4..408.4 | 0.228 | 18.5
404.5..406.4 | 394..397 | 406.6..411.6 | -0.230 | 20.7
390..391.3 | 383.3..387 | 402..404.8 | -0.098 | 16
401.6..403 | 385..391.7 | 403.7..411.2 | -0.342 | 21.1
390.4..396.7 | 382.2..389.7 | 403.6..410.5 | 0.892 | 16.3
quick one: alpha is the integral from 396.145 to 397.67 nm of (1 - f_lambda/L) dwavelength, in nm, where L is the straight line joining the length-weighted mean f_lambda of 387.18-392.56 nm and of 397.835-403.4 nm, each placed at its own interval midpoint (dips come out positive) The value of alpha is 0.84 nm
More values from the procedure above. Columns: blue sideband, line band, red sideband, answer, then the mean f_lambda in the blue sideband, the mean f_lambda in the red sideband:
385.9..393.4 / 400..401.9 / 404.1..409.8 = -0.43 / 14.2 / 23.7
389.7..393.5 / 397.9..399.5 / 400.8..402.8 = 0.10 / 14.8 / 26.4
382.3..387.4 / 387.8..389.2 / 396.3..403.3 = 0.09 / 11.6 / 20.8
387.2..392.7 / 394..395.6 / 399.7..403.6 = 0.27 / 15.4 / 25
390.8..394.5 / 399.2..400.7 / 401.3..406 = -0.09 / 13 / 25.2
